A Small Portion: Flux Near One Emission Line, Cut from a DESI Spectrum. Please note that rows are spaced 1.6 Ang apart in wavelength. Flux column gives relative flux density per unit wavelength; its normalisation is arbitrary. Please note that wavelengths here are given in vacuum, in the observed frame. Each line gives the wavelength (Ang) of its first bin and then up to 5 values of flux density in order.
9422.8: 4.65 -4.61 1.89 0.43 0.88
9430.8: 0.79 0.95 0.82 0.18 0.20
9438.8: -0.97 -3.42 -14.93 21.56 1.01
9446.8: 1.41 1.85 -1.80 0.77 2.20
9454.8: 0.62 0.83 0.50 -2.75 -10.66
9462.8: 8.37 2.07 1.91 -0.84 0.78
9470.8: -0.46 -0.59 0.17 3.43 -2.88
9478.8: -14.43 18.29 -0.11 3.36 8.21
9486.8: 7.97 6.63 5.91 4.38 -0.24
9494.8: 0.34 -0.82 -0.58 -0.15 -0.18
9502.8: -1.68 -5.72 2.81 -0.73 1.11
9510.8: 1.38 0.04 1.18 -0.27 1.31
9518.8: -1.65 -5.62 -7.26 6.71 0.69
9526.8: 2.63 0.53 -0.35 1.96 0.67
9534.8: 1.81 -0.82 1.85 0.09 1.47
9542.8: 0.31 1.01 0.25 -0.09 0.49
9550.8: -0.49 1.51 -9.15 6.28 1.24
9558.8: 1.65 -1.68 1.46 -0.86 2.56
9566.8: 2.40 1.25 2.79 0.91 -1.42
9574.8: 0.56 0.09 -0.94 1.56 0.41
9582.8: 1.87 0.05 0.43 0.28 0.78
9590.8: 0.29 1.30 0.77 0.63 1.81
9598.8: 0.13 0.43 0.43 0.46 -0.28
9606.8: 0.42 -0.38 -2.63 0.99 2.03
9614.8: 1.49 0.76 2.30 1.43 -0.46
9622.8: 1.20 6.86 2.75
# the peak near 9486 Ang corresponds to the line [O III]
